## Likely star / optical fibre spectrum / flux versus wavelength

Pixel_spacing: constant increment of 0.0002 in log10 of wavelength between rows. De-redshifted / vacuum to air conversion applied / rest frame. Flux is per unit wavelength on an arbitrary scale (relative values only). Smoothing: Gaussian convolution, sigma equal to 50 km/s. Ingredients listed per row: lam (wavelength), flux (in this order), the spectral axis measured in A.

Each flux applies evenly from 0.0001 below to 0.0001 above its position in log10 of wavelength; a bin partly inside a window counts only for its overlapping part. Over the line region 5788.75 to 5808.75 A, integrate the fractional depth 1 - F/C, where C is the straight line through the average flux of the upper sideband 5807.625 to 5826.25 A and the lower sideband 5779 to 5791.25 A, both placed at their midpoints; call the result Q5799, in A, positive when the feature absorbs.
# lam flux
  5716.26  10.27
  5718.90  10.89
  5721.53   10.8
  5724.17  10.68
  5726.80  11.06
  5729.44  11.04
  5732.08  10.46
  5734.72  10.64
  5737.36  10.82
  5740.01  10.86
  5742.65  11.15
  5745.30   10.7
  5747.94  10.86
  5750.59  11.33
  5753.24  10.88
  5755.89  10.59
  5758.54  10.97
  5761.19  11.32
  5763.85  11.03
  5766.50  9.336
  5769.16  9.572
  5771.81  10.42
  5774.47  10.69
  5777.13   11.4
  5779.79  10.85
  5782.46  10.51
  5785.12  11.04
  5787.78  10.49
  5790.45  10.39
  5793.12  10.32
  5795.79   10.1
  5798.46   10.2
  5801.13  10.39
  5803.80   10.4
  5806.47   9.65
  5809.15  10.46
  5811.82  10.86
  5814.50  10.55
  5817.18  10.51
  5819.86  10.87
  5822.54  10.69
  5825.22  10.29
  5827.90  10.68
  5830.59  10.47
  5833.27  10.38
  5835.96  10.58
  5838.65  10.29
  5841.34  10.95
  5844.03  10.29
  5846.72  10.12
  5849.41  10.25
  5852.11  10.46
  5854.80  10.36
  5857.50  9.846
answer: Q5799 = 0.8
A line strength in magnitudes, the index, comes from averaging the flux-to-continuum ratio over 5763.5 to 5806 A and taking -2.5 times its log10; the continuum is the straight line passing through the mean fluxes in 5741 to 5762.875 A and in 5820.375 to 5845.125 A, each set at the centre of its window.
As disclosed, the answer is 0.04 mag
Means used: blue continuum 11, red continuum 10.5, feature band 10.4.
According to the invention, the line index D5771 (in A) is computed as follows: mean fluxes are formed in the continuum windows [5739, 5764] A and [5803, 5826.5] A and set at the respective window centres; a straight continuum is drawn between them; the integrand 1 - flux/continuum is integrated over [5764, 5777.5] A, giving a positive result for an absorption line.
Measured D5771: 0.7 A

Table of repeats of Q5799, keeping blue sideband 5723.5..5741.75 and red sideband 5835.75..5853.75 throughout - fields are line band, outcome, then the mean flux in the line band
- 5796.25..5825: 0.2 A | 10.4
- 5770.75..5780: -0.2 A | 10.9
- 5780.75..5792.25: 0.0 A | 10.6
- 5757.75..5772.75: 0.4 A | 10.4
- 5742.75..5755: -0.2 A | 10.9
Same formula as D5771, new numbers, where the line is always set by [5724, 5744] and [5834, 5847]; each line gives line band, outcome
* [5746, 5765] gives -0.4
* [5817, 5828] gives -0.1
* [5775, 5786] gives -0.3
